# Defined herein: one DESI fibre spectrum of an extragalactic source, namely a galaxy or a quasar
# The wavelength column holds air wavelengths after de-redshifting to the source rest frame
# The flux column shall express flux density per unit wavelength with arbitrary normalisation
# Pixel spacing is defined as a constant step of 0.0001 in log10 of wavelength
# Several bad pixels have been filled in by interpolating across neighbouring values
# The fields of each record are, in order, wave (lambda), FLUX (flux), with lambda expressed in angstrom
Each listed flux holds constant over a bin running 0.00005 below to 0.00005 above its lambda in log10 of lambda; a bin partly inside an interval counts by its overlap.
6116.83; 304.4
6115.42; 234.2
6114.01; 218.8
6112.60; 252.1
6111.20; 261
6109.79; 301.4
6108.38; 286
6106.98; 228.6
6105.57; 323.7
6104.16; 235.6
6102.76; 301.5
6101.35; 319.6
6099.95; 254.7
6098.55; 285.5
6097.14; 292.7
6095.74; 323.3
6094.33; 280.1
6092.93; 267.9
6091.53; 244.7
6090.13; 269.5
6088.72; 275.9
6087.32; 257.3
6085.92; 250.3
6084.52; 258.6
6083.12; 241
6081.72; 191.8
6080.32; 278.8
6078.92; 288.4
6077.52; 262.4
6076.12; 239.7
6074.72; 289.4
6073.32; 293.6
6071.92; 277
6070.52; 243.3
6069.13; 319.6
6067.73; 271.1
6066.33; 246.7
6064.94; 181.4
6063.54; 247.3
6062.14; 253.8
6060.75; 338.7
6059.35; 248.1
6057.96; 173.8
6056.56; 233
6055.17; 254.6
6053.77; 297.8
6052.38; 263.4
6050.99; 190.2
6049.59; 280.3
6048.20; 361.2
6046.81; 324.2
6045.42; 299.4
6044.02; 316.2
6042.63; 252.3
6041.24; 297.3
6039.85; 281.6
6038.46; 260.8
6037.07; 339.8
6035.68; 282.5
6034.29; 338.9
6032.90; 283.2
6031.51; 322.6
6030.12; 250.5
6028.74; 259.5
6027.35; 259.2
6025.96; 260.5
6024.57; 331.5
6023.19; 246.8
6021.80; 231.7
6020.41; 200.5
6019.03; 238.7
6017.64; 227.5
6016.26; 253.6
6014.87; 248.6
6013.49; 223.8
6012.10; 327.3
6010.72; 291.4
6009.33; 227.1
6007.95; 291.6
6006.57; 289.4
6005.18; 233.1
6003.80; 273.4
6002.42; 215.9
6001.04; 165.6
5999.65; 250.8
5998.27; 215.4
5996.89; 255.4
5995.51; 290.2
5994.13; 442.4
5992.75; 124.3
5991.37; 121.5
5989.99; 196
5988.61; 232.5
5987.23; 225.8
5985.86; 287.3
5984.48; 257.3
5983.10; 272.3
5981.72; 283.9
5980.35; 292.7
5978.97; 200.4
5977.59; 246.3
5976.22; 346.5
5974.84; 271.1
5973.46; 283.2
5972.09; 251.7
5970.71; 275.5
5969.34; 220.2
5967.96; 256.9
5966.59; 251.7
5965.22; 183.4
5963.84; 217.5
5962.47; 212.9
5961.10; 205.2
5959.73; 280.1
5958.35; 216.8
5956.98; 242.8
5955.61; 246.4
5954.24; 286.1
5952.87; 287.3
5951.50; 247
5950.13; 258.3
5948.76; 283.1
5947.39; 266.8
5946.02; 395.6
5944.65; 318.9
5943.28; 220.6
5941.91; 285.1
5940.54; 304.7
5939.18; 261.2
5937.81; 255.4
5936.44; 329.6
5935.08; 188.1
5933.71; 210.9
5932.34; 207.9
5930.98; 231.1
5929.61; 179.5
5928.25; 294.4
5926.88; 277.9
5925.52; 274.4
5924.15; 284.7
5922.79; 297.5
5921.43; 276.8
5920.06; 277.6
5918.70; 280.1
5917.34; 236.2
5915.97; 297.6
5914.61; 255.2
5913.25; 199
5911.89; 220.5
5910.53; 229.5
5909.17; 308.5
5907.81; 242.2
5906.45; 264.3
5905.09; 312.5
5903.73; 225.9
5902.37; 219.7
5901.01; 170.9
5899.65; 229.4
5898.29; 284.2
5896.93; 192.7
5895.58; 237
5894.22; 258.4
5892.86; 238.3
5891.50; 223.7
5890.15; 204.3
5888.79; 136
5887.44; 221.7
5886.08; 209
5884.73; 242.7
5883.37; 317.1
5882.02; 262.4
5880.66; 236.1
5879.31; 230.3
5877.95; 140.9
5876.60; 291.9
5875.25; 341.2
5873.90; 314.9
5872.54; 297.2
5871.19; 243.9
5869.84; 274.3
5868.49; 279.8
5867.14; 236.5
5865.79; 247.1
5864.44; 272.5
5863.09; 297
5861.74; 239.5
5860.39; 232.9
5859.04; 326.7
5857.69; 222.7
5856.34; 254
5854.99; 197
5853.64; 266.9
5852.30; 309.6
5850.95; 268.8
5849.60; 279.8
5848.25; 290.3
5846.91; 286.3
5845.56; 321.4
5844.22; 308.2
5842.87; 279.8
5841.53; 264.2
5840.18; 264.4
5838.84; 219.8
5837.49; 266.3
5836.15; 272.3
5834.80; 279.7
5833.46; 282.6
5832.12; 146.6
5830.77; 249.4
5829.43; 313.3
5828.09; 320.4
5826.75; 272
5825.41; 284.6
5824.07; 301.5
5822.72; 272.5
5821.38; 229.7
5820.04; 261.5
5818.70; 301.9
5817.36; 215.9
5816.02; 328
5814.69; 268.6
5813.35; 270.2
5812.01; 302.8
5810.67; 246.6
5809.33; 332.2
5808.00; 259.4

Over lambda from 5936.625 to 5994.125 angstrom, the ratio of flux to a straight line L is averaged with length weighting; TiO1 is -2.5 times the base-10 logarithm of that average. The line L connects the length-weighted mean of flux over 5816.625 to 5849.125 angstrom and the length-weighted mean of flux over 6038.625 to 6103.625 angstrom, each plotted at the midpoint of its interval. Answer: 0.06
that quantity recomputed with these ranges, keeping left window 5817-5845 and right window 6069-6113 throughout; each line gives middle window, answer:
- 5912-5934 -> 0.058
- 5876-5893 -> 0.184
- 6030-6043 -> -0.089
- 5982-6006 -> 0.129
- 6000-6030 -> 0.075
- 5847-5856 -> -0.005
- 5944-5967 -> 0.044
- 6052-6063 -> 0.054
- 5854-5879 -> 0.029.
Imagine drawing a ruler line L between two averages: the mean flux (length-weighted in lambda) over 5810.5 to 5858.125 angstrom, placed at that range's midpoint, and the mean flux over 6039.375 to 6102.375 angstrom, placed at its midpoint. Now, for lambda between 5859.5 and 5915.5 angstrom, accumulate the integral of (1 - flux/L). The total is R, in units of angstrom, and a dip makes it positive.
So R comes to 4.9 angstrom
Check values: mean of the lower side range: 270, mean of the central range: 246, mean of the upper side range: 269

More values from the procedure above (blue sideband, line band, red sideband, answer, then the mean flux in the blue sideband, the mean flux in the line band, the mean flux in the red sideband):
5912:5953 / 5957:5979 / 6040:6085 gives 1.6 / 265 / 246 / 266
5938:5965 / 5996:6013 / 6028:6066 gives 1.1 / 263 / 253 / 275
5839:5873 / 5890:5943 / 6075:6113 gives 3.7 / 270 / 251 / 270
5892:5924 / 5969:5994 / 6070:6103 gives 1.0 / 251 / 249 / 270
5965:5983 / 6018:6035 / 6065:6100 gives -0.3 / 261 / 268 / 267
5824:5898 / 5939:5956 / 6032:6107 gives -1.2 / 259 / 283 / 273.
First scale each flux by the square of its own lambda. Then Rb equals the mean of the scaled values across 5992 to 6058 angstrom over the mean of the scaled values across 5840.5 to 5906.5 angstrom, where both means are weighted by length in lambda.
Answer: 1.10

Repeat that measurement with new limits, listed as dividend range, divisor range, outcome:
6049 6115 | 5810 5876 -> 1.05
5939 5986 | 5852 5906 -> 1.09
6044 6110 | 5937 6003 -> 1.10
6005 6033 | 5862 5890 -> 1.08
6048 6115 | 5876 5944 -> 1.14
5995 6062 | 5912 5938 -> 1.08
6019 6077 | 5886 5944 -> 1.15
